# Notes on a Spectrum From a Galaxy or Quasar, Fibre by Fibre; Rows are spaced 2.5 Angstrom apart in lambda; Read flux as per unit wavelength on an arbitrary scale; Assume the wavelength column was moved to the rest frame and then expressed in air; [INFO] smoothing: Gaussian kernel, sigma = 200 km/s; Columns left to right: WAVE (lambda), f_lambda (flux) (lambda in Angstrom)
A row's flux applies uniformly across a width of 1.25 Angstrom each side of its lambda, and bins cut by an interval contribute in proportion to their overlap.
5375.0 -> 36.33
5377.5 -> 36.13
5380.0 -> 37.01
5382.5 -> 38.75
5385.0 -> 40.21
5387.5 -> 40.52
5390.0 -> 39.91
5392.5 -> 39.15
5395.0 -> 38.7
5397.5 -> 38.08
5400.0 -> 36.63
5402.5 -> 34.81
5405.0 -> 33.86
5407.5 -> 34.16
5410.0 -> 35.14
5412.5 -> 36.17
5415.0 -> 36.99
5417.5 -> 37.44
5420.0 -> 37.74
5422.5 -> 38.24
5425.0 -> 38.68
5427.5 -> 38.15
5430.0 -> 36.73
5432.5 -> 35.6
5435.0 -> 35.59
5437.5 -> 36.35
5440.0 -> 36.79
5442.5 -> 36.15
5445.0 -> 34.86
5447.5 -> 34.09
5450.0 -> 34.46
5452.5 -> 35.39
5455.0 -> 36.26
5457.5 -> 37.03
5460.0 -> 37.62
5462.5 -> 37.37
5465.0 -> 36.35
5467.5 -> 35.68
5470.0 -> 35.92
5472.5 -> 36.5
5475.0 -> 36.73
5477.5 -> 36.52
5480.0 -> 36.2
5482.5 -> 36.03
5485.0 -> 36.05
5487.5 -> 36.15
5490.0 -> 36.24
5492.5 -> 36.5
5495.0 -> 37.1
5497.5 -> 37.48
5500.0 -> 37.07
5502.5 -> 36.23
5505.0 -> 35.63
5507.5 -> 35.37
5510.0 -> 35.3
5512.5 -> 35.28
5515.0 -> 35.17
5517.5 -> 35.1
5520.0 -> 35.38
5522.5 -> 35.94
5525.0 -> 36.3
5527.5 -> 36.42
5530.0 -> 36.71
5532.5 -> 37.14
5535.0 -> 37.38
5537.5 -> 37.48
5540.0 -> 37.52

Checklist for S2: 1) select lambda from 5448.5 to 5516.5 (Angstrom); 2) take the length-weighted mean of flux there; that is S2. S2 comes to 36.2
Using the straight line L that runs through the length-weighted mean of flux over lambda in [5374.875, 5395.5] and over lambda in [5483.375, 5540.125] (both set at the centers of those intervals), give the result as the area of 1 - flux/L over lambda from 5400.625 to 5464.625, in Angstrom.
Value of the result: 2.57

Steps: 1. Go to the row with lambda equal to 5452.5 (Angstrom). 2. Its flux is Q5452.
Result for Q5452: 35.39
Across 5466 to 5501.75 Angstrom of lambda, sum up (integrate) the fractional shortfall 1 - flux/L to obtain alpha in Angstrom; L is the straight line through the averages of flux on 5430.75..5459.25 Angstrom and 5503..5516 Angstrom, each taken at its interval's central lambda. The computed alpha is -0.9 Angstrom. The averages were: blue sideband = 35.7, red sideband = 35.4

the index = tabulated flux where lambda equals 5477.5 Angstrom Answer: 36.52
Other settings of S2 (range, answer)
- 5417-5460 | 36.5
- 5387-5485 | 36.6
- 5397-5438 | 36.5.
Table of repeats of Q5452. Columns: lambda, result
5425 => 38.68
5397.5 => 38.08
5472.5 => 36.5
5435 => 35.59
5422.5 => 38.24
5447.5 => 34.09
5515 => 35.17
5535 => 37.38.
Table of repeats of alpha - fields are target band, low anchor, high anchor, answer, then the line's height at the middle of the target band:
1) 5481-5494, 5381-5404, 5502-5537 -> 0.1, 36.6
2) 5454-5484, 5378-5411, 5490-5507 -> 0.3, 36.8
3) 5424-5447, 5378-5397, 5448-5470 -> 0.4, 37.1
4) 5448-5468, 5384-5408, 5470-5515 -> 0.3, 36.7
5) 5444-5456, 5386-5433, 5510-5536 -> 0.6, 36.8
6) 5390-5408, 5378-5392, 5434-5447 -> 0.7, 38.3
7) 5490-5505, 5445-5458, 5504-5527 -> -0.5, 35.5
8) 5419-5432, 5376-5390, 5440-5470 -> -0.3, 37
